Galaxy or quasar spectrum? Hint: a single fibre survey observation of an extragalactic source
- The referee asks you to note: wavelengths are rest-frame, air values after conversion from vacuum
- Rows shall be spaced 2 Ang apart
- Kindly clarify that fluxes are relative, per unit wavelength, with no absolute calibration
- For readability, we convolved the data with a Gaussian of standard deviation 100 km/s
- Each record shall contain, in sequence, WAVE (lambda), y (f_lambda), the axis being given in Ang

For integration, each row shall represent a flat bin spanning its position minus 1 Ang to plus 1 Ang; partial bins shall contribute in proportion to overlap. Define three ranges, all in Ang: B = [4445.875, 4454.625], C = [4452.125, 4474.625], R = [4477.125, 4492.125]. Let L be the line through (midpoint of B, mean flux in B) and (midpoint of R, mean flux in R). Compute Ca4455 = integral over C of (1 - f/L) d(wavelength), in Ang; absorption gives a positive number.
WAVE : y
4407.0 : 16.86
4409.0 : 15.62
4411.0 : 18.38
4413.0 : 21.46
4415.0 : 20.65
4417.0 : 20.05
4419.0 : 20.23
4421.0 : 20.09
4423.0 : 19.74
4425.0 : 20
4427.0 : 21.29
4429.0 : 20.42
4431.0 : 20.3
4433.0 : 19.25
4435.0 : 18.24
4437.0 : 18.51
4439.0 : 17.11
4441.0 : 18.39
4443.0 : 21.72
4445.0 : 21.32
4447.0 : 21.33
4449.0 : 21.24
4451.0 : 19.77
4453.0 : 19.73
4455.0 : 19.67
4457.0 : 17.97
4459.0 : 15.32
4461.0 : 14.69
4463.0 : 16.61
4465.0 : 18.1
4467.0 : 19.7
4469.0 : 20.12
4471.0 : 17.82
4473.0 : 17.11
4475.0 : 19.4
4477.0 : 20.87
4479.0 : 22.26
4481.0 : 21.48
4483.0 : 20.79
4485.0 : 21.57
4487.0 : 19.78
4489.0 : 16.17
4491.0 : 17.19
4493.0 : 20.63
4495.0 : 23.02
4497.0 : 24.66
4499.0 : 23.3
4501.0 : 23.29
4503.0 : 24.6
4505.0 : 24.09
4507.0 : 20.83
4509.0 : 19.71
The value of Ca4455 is 2.6 Ang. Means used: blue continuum 20.5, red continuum 20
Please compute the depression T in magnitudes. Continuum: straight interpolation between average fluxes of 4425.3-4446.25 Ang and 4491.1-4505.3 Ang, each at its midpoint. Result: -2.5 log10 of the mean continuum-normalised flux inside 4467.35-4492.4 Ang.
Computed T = 0.13 mag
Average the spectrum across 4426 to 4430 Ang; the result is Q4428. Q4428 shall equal 20.9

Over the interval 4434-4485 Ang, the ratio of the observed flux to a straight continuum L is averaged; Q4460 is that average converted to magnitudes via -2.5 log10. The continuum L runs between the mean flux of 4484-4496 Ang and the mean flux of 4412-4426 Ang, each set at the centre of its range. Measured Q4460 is 0.04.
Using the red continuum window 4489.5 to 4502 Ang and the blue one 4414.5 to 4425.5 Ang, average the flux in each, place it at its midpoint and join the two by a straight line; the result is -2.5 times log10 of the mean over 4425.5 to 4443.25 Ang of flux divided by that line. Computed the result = 0.056 mag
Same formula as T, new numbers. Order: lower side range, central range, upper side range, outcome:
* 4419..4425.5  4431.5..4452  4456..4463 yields -0.10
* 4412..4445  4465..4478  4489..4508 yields 0.12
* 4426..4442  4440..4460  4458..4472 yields -0.08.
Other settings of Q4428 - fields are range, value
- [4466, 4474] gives 18.7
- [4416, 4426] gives 20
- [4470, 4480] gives 19.5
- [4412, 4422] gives 20.5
